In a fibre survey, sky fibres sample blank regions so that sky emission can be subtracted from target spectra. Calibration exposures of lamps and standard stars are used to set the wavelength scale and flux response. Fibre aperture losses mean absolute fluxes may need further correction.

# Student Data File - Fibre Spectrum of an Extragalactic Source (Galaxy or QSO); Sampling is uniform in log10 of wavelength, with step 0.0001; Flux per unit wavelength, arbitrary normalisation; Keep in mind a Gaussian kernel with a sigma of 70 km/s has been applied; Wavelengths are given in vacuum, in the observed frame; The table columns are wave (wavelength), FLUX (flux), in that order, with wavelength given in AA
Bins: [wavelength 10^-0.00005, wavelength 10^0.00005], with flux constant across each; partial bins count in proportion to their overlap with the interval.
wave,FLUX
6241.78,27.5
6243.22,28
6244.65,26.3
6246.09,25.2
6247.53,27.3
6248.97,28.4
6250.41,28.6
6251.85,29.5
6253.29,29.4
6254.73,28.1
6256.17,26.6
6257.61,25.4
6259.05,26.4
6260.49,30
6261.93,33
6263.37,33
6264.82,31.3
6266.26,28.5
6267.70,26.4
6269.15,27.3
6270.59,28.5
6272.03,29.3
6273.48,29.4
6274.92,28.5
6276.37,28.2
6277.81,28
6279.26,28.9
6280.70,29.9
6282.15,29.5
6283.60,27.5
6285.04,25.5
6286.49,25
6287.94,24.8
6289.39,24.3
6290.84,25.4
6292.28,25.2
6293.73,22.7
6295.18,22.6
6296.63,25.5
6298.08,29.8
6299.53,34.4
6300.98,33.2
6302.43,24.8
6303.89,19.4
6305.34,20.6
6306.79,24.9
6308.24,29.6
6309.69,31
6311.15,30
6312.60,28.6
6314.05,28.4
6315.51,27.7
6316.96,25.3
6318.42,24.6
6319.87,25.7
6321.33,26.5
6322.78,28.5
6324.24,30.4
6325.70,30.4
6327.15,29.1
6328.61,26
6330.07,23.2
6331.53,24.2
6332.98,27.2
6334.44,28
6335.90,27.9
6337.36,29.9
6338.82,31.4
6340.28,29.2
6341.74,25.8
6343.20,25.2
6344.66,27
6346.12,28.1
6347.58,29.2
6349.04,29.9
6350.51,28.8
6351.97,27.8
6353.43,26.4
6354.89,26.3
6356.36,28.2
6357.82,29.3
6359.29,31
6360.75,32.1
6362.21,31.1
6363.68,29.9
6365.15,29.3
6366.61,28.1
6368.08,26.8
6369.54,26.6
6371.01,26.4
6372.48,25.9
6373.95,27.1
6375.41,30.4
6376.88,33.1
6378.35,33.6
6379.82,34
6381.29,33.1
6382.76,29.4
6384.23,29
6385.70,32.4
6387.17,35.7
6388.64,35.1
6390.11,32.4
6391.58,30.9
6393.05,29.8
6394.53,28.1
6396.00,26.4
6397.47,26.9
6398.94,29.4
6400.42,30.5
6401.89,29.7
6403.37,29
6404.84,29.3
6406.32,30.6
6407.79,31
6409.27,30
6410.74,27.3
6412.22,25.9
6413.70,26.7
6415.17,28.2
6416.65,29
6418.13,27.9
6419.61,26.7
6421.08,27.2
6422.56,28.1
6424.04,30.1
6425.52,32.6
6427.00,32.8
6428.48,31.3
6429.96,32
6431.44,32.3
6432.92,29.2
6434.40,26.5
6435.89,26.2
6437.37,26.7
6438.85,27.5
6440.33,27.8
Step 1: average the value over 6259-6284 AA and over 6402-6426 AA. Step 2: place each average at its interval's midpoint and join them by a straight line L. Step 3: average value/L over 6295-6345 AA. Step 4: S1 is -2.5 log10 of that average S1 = 0.064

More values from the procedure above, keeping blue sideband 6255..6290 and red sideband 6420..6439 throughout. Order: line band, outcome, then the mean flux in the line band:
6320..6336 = 0.05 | 27.3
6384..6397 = -0.07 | 31.1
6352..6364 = -0.01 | 29.2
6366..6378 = 0.03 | 28.2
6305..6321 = 0.05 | 27.1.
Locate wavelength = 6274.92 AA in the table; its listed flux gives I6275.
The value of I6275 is 28.5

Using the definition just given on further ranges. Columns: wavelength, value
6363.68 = 29.9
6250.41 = 28.6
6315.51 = 27.7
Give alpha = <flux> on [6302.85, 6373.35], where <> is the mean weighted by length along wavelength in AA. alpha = 27.6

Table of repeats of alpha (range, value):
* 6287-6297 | 24.3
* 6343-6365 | 28.8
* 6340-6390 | 29.5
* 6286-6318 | 26.5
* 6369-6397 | 30.5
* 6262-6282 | 29.2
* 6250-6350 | 27.6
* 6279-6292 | 26.6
